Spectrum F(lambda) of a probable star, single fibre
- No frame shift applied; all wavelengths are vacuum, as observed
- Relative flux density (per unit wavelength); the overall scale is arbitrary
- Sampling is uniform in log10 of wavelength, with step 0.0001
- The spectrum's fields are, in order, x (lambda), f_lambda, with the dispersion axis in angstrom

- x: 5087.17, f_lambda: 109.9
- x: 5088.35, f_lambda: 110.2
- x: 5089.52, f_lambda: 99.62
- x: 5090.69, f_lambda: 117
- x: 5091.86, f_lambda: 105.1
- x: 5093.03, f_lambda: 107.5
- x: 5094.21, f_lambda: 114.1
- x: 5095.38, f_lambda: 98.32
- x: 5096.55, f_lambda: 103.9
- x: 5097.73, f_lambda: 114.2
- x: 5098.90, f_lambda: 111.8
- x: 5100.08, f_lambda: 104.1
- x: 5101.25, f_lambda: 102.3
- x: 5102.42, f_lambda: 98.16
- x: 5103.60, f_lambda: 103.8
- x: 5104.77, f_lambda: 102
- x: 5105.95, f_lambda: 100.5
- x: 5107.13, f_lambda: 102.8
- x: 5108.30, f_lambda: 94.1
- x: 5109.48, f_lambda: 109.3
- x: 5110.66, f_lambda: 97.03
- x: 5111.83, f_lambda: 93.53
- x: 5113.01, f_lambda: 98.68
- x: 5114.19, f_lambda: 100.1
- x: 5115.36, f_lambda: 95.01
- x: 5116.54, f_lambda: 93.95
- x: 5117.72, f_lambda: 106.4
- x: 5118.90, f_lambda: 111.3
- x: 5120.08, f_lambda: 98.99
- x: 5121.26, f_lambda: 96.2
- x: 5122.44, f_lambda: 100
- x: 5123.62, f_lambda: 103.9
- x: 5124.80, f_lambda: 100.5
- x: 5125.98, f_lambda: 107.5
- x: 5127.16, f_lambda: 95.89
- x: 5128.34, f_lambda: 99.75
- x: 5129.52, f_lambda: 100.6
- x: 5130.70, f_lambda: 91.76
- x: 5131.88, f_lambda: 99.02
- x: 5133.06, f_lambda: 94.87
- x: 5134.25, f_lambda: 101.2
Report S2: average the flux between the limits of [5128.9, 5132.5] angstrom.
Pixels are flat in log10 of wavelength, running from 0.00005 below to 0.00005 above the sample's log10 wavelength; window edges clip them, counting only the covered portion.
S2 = 97.3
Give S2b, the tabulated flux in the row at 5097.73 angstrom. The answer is 114.2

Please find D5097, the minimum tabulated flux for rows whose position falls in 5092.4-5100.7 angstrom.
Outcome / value 98.32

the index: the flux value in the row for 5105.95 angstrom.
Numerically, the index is 100.5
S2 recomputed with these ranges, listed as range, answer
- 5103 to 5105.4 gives 103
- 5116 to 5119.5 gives 104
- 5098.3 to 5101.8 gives 106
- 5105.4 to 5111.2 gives 101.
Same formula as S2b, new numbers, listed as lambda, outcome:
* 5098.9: 111.8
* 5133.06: 94.87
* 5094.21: 114.1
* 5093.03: 107.5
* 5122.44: 100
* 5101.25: 102.3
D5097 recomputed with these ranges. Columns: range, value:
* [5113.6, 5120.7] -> 93.95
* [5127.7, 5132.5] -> 91.76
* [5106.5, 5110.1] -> 94.1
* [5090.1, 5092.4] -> 105.1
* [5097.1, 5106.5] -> 98.16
